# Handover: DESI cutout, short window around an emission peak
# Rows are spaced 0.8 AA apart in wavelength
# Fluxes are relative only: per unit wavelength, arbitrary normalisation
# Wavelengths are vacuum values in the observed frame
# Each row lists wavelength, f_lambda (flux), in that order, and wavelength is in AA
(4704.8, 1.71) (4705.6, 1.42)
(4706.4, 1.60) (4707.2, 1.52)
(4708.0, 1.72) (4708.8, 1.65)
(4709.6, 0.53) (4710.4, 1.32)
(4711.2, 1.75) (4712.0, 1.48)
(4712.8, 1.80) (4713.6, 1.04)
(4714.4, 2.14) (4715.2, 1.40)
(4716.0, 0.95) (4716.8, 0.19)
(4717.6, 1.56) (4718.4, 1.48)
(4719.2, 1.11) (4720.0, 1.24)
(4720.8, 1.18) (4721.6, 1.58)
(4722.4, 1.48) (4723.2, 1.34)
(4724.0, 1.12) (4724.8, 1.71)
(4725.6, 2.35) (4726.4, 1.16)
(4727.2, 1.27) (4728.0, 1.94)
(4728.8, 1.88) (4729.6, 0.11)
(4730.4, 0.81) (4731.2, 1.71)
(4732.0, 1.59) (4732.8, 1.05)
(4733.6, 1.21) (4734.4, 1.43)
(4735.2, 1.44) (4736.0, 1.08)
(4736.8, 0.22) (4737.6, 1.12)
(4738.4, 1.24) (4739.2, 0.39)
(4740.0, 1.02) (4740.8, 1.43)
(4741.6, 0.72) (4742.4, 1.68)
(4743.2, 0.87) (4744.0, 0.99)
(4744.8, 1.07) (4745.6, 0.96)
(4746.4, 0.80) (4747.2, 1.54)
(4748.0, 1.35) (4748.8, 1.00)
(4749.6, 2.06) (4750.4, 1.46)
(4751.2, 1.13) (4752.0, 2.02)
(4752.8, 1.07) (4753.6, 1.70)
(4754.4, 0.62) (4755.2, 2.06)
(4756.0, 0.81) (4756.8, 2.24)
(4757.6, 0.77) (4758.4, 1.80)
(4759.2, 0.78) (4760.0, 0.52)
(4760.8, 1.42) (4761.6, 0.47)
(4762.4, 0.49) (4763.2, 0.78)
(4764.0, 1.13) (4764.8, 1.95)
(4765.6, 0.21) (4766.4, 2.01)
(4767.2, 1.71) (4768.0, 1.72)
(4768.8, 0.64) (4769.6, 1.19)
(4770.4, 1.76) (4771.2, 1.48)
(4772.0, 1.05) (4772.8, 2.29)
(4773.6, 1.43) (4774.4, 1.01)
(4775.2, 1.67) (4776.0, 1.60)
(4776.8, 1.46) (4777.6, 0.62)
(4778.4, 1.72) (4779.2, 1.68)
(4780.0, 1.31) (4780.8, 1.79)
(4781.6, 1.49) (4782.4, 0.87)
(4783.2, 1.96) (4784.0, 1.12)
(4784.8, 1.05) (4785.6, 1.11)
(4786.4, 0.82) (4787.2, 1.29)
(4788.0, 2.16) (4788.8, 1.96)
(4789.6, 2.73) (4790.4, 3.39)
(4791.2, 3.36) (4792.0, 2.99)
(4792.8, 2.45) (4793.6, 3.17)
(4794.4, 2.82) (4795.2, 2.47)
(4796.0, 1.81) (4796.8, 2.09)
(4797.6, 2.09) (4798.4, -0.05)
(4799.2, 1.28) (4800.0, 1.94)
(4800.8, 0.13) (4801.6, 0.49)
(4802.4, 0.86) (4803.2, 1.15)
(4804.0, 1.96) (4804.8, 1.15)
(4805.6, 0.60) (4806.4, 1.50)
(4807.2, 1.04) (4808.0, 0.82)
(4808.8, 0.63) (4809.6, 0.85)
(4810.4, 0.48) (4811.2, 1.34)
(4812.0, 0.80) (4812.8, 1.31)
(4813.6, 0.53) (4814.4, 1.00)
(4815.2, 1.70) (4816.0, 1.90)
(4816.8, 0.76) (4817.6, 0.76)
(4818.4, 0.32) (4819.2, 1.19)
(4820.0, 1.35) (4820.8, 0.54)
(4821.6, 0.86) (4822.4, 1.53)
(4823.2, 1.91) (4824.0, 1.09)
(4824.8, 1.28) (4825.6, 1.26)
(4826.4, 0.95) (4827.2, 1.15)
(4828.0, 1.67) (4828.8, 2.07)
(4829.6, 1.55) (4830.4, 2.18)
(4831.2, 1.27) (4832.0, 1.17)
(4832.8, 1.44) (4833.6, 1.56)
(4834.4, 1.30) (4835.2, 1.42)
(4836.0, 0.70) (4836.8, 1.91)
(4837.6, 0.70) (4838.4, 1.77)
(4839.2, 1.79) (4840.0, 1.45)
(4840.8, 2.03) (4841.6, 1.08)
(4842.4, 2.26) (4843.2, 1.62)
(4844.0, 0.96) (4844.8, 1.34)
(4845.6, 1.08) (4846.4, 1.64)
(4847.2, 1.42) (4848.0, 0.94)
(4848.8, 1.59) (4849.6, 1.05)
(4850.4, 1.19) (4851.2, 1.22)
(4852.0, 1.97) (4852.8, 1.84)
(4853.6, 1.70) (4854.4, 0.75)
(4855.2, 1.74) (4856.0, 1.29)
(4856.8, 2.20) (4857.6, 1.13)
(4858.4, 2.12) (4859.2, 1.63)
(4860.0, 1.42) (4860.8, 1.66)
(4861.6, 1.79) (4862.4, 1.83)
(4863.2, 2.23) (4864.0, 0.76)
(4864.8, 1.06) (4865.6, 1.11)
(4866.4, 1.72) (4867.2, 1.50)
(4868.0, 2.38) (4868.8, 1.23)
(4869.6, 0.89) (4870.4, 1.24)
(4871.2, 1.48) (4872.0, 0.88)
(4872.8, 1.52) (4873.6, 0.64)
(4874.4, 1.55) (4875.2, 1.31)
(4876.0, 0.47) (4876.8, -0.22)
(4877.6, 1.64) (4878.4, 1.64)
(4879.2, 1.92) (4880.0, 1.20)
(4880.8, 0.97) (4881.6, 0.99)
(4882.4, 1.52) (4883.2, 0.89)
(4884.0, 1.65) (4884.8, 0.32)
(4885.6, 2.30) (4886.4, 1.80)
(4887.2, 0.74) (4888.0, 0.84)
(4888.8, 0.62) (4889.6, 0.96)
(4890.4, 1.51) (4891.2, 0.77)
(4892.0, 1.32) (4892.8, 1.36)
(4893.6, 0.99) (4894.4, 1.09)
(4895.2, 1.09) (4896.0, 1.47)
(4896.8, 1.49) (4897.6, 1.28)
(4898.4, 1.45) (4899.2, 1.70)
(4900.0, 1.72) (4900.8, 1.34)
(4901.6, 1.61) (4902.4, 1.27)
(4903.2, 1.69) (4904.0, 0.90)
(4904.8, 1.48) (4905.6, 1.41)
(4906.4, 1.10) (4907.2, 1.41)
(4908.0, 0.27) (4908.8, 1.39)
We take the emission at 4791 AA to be [O II]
